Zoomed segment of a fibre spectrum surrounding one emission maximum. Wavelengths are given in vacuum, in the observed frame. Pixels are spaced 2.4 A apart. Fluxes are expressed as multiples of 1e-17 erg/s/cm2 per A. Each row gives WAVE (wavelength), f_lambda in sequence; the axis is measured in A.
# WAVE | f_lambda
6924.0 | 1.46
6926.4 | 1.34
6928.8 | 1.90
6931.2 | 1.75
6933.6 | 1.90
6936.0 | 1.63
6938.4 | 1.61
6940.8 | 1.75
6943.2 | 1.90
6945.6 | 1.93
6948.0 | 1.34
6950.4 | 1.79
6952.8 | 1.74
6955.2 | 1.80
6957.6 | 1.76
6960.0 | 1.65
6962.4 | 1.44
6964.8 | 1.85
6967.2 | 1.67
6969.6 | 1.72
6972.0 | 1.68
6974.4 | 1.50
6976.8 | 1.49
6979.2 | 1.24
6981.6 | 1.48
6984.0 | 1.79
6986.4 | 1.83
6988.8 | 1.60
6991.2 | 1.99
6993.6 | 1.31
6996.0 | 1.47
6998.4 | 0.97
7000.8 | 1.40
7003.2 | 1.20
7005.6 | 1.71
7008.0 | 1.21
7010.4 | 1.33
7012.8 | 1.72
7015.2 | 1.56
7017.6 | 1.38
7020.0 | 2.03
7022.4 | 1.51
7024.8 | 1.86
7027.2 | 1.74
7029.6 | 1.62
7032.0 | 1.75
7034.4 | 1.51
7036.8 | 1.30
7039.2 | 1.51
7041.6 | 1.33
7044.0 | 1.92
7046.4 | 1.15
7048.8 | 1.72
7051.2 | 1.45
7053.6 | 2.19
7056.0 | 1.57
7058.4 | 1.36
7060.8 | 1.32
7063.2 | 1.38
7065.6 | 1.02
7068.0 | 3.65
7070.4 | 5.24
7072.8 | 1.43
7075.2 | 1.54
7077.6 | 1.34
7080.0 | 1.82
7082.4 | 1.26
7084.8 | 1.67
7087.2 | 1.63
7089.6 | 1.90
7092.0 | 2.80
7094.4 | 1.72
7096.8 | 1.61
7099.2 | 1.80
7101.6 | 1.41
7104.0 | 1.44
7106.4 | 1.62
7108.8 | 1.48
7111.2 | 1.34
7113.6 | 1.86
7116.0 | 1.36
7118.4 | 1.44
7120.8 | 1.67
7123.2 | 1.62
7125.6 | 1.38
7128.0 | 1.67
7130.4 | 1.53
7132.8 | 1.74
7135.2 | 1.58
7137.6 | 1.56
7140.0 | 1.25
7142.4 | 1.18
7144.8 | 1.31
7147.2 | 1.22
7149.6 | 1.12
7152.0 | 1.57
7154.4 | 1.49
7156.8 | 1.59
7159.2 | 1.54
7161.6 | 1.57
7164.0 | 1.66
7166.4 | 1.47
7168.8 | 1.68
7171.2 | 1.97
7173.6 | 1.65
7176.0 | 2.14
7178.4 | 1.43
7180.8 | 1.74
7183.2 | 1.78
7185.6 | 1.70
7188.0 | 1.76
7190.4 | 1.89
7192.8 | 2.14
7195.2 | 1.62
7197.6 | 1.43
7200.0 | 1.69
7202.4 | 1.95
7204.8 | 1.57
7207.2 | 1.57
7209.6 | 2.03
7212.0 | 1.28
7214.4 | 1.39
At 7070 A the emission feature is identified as H-alpha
